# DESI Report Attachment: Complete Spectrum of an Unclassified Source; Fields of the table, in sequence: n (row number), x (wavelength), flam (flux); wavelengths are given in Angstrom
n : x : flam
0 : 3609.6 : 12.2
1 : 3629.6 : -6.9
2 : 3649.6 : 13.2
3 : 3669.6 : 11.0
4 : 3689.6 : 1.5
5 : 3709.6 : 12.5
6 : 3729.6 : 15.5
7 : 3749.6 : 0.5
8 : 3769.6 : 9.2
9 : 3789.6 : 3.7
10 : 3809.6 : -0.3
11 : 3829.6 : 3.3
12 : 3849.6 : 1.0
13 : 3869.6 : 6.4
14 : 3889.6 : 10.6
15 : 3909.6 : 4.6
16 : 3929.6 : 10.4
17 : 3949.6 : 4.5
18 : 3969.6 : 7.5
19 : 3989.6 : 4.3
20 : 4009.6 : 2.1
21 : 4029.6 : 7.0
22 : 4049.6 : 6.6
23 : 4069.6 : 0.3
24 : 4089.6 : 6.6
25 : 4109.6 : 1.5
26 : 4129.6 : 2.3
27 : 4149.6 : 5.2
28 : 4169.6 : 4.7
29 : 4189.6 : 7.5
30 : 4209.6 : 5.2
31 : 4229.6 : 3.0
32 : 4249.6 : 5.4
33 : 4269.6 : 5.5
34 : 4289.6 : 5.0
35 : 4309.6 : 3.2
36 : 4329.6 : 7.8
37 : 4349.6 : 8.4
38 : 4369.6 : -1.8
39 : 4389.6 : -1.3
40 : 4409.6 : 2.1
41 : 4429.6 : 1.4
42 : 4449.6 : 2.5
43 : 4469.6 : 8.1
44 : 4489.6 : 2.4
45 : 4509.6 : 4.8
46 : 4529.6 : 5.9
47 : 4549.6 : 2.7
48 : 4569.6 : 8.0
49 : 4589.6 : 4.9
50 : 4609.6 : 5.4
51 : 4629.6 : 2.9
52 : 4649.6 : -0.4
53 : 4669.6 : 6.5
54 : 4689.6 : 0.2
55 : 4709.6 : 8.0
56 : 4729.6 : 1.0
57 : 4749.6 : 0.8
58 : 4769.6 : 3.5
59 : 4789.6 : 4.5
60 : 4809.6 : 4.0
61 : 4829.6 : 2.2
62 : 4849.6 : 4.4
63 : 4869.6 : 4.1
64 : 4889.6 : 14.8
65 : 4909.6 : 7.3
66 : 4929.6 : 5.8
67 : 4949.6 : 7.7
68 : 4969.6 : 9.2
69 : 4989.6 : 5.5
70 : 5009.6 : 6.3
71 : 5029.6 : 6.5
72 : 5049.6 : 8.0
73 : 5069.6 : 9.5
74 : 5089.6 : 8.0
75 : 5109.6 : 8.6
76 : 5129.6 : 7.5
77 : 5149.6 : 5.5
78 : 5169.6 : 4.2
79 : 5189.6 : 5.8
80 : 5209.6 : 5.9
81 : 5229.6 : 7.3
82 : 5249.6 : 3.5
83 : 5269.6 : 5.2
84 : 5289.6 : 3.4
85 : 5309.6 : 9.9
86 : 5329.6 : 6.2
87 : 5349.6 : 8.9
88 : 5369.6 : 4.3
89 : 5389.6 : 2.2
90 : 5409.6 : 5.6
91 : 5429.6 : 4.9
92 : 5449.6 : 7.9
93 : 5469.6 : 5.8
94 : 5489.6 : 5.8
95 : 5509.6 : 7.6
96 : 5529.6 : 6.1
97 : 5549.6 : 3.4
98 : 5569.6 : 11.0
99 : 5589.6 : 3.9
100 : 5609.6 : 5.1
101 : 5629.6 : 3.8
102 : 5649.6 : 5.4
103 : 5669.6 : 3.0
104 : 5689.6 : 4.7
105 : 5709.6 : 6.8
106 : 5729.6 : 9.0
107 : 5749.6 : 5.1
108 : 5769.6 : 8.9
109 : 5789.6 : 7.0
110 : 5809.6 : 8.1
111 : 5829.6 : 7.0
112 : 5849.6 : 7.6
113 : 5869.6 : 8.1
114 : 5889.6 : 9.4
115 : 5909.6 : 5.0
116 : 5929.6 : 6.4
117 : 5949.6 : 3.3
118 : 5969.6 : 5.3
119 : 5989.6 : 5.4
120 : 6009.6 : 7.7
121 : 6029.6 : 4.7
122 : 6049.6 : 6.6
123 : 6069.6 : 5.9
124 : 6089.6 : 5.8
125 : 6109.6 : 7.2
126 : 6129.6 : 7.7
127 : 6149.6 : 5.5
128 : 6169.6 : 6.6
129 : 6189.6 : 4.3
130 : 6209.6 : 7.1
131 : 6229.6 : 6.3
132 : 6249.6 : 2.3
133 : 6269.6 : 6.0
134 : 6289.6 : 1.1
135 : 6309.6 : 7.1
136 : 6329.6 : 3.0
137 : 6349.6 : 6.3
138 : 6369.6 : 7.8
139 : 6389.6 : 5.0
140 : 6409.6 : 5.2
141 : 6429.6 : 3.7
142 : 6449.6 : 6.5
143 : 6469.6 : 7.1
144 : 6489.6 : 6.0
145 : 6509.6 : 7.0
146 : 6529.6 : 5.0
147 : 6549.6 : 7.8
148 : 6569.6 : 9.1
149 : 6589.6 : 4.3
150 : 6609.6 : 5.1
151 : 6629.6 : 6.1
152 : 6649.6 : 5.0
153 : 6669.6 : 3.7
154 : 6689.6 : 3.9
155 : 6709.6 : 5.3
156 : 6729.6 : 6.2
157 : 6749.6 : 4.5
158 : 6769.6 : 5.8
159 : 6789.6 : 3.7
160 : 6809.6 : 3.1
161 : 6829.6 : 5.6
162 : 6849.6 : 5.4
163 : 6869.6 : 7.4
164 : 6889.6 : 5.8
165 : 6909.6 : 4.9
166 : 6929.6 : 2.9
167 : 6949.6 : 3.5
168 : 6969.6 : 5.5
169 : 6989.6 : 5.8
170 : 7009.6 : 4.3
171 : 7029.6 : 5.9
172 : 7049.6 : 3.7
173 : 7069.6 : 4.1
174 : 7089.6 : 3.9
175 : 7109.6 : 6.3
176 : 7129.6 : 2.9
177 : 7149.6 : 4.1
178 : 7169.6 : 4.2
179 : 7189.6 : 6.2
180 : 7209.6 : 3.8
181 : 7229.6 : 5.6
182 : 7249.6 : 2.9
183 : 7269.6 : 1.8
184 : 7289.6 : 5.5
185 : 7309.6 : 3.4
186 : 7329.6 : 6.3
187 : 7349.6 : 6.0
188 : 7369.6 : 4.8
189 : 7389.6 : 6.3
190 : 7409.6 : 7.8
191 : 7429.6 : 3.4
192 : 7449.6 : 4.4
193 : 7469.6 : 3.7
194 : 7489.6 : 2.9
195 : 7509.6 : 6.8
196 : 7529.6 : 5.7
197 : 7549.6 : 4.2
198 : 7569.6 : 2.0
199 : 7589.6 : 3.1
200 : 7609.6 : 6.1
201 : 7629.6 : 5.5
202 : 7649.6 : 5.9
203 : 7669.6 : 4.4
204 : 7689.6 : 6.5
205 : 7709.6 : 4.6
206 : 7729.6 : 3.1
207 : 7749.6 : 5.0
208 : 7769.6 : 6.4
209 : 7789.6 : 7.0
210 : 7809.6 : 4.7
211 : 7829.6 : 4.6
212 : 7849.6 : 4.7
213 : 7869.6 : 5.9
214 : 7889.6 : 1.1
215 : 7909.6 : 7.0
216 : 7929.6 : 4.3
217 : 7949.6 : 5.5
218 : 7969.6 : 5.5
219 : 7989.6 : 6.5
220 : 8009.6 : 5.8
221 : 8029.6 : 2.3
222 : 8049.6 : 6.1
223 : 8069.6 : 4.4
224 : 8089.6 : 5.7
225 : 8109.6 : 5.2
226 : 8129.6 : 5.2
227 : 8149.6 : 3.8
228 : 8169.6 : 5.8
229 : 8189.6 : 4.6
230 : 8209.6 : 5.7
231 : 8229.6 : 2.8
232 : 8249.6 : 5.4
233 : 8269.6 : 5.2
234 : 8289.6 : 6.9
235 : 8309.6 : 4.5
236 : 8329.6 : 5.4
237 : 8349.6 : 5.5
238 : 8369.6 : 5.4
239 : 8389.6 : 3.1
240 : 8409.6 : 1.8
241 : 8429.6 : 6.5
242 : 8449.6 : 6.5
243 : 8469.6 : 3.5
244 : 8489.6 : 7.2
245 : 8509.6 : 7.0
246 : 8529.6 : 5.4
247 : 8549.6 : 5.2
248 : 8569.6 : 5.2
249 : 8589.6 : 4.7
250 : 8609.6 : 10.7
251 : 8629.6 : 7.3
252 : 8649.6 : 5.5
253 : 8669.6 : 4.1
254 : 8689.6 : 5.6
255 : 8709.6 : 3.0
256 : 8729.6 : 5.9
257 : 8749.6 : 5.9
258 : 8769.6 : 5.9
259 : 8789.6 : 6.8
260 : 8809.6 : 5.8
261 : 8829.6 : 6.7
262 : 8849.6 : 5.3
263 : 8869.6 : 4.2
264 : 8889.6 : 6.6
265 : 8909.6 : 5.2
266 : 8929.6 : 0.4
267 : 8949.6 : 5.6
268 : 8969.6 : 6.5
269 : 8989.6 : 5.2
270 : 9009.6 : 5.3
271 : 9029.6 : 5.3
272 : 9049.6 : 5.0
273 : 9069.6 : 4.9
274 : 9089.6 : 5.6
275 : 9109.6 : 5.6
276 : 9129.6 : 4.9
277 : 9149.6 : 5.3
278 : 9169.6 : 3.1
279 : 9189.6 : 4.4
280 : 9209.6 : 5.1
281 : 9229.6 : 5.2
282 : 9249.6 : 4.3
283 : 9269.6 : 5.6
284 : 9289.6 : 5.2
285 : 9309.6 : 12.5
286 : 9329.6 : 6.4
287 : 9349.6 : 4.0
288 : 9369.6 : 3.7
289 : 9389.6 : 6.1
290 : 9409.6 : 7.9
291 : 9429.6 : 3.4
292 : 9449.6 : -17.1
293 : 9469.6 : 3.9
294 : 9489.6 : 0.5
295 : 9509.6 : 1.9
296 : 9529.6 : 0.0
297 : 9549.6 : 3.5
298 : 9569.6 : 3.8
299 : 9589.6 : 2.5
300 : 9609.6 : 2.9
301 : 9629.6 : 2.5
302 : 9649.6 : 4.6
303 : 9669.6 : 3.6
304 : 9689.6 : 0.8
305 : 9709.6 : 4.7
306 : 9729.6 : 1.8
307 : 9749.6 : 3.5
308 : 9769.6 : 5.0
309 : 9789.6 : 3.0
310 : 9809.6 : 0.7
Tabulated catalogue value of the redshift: 0.31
